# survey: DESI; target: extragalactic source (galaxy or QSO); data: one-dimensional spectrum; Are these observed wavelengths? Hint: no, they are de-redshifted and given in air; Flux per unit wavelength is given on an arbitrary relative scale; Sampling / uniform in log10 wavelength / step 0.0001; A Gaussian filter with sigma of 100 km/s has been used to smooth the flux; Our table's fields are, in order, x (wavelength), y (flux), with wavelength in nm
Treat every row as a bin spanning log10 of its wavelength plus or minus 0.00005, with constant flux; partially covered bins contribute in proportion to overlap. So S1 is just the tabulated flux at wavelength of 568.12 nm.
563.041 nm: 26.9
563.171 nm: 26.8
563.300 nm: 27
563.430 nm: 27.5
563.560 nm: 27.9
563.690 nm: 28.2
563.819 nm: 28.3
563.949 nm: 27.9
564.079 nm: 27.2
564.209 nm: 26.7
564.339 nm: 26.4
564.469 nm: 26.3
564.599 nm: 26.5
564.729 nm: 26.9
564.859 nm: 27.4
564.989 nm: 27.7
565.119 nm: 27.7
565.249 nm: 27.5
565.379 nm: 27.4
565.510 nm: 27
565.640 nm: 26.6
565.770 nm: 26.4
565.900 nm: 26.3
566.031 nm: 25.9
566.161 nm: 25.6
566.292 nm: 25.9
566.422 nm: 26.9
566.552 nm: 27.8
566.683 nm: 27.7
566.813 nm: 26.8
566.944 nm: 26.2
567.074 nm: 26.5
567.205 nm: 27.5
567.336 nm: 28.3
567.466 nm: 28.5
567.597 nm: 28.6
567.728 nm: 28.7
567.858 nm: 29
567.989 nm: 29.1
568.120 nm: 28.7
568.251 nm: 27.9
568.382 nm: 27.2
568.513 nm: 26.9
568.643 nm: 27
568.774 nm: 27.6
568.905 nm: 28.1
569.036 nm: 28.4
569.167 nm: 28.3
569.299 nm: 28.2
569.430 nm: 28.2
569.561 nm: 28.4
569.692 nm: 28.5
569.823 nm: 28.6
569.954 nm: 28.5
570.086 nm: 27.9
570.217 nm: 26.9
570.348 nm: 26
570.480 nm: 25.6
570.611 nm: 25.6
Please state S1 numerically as 28.7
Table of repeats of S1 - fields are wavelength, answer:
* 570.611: 25.6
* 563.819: 28.3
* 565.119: 27.7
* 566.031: 25.9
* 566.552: 27.8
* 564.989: 27.7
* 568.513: 26.9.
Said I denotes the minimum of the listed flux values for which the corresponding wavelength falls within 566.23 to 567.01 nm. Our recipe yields 25.9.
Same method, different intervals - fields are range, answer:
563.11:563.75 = 26.8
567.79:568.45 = 27.2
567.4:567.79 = 28.5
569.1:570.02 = 28.2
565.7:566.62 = 25.6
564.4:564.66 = 26.3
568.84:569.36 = 28.1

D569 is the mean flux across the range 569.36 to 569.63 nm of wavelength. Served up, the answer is 28.3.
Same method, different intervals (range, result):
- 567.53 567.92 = 28.8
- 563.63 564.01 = 28.2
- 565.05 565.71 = 27.2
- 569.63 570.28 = 28.1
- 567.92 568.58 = 28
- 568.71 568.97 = 27.8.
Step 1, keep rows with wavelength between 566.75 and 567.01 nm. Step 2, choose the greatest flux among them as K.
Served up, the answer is 26.8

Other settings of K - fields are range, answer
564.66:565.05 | 27.7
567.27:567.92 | 29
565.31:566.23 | 27.4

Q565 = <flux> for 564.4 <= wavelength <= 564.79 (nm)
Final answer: 26.6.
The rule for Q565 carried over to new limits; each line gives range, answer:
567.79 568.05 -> 29.1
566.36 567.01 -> 27.1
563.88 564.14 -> 27.5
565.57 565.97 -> 26.4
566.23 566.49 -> 26.5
